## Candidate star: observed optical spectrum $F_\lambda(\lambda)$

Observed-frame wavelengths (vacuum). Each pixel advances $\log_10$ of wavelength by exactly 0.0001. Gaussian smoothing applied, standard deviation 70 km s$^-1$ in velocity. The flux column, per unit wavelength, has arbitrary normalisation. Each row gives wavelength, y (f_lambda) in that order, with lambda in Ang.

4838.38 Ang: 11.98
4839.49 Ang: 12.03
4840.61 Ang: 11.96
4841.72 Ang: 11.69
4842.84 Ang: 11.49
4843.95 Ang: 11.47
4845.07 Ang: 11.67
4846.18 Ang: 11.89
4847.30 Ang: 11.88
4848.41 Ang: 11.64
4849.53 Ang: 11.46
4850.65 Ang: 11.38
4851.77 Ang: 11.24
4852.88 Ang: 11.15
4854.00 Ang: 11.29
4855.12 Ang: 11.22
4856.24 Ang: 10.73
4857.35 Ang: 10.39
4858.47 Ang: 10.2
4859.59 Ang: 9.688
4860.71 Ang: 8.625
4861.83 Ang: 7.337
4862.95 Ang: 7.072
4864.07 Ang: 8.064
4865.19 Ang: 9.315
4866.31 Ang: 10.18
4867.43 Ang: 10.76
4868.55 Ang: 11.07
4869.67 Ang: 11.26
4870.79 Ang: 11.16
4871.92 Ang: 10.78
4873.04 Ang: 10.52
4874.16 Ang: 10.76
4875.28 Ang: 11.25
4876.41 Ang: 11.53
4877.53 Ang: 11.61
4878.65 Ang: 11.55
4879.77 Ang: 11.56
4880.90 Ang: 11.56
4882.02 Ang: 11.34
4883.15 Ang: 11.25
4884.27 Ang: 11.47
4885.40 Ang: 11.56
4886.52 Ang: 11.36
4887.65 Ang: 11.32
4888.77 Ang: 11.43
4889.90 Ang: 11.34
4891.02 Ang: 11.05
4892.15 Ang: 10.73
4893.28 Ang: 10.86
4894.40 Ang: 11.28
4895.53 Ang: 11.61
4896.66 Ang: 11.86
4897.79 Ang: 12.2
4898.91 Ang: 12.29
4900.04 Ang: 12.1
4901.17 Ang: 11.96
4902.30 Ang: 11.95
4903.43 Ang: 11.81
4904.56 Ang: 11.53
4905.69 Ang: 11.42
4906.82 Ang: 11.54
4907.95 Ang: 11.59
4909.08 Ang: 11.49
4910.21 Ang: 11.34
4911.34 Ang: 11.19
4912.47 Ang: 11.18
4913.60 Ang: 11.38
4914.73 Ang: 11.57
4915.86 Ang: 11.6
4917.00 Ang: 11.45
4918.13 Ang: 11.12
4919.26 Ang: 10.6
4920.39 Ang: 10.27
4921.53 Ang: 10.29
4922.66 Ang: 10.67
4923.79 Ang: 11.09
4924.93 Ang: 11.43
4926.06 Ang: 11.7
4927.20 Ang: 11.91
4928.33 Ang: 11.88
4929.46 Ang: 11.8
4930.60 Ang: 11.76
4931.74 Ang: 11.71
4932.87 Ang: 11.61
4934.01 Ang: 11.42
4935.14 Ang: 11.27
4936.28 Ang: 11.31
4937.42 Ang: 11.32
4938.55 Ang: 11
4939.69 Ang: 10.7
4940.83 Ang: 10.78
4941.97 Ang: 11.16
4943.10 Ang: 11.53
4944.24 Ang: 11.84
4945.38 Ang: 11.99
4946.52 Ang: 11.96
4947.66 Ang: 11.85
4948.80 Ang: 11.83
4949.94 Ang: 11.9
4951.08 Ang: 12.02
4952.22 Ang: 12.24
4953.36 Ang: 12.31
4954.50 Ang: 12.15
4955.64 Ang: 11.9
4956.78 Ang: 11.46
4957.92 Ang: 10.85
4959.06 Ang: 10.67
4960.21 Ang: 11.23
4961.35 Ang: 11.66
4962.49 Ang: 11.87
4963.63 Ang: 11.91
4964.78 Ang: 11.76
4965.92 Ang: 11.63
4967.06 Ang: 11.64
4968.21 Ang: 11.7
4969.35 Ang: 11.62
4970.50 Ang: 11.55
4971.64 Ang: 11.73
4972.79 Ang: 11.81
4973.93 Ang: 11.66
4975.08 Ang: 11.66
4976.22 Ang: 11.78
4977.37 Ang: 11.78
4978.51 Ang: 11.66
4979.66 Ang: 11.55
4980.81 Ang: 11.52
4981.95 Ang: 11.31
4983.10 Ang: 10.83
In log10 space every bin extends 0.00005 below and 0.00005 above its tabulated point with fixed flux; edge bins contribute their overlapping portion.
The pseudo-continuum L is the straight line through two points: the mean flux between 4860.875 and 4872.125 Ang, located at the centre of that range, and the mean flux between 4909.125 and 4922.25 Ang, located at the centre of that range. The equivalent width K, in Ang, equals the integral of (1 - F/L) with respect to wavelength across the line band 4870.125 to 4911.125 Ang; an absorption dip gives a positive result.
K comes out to -4.35 Ang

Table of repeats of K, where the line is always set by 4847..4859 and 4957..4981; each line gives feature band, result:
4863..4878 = 0.9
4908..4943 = 0.4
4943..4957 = -0.5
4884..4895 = 0.0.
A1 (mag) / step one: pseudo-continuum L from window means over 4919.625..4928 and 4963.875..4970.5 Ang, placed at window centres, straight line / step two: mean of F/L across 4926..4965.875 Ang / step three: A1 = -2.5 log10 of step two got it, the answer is -0.023 mag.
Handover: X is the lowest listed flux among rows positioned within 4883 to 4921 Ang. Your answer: 10.27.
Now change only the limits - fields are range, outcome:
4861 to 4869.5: 7.072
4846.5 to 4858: 10.39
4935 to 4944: 10.7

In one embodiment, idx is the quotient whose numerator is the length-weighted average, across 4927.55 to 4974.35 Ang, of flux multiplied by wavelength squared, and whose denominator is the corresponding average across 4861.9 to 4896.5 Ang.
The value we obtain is 1.10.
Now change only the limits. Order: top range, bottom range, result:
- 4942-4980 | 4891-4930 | 1.05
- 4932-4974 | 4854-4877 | 1.19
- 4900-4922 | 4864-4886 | 1.05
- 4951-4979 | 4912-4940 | 1.05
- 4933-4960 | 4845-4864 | 1.15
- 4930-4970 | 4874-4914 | 1.03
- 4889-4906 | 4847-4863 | 1.13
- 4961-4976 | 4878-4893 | 1.07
